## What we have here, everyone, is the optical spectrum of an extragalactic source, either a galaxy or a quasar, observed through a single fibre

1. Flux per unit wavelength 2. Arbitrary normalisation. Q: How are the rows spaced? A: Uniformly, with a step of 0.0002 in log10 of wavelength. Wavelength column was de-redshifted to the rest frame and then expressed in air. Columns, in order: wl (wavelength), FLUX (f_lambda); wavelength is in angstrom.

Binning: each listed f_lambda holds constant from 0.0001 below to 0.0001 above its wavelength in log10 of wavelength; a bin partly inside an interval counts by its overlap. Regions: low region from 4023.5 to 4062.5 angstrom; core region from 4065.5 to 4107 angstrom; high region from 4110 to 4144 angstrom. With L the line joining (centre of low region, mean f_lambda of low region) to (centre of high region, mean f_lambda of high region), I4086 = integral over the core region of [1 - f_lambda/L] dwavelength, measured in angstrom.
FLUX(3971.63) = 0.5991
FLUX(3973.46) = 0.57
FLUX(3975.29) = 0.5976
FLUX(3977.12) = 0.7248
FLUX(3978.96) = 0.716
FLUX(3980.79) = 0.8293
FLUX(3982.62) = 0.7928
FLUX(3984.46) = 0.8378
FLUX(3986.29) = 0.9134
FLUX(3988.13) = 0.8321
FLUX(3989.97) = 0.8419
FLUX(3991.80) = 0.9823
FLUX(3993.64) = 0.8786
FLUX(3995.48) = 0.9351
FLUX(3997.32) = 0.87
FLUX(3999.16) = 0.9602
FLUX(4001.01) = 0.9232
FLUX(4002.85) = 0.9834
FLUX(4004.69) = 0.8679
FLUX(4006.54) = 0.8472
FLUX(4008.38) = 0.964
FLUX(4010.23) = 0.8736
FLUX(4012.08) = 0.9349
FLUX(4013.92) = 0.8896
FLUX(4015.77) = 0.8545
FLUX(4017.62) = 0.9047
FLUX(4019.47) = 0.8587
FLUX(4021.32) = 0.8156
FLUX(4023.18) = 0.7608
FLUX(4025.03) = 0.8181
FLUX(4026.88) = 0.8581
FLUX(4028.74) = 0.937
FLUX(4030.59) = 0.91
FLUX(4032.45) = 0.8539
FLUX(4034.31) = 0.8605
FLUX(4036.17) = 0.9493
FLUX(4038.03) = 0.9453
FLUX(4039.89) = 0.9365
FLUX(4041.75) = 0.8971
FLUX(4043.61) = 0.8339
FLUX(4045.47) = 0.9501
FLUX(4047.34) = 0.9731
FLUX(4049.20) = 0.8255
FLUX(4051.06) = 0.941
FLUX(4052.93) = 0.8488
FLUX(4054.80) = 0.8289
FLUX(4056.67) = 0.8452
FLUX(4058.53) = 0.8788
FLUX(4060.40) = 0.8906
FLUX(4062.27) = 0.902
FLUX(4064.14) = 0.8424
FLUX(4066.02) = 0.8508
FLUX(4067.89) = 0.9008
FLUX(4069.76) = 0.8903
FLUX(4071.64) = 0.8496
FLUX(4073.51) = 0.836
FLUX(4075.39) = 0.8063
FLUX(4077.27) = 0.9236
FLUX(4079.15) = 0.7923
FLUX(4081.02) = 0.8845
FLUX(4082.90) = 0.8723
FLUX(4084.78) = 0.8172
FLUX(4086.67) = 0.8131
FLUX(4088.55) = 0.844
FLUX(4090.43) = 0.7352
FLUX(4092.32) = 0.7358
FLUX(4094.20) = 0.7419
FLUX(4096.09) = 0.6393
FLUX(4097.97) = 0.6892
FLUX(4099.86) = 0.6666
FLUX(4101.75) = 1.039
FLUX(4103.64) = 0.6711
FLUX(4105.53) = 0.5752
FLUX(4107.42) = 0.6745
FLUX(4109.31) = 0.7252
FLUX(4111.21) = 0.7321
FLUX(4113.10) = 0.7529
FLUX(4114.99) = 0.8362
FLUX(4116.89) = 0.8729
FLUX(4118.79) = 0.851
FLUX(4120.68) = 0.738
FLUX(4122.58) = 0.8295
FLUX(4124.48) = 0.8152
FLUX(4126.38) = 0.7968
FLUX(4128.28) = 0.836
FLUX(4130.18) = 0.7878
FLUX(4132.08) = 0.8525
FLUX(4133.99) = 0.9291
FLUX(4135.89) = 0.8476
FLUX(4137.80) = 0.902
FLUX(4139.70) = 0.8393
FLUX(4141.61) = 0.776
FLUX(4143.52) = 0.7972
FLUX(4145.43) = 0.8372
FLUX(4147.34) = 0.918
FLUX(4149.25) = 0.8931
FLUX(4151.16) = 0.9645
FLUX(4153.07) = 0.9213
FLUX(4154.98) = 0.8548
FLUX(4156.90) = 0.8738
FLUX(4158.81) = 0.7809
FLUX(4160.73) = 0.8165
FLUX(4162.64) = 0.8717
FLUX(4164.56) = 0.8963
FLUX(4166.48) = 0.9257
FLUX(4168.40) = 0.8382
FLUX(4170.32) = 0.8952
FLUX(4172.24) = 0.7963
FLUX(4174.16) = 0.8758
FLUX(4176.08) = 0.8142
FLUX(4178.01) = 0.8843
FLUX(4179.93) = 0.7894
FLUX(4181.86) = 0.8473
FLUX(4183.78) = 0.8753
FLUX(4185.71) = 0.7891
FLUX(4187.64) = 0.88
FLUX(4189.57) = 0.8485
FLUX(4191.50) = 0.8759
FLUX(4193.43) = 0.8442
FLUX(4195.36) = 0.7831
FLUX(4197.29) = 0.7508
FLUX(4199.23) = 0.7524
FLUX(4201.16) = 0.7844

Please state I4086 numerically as 2.8 angstrom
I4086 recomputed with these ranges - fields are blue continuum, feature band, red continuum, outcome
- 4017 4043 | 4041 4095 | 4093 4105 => -3.6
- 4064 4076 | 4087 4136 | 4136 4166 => 4.7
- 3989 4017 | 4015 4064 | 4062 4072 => 0.4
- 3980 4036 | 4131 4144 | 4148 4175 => 0.3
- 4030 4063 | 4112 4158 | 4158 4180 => 0.9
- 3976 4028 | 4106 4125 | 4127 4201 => 1.7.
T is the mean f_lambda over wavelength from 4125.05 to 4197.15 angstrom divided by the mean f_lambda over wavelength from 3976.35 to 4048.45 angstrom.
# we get 1.0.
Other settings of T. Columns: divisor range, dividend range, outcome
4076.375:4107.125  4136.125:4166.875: 1.12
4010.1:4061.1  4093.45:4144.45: 0.89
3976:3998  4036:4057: 1.06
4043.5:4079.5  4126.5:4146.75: 0.96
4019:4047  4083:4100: 0.85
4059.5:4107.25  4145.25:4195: 1.07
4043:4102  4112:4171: 1.01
